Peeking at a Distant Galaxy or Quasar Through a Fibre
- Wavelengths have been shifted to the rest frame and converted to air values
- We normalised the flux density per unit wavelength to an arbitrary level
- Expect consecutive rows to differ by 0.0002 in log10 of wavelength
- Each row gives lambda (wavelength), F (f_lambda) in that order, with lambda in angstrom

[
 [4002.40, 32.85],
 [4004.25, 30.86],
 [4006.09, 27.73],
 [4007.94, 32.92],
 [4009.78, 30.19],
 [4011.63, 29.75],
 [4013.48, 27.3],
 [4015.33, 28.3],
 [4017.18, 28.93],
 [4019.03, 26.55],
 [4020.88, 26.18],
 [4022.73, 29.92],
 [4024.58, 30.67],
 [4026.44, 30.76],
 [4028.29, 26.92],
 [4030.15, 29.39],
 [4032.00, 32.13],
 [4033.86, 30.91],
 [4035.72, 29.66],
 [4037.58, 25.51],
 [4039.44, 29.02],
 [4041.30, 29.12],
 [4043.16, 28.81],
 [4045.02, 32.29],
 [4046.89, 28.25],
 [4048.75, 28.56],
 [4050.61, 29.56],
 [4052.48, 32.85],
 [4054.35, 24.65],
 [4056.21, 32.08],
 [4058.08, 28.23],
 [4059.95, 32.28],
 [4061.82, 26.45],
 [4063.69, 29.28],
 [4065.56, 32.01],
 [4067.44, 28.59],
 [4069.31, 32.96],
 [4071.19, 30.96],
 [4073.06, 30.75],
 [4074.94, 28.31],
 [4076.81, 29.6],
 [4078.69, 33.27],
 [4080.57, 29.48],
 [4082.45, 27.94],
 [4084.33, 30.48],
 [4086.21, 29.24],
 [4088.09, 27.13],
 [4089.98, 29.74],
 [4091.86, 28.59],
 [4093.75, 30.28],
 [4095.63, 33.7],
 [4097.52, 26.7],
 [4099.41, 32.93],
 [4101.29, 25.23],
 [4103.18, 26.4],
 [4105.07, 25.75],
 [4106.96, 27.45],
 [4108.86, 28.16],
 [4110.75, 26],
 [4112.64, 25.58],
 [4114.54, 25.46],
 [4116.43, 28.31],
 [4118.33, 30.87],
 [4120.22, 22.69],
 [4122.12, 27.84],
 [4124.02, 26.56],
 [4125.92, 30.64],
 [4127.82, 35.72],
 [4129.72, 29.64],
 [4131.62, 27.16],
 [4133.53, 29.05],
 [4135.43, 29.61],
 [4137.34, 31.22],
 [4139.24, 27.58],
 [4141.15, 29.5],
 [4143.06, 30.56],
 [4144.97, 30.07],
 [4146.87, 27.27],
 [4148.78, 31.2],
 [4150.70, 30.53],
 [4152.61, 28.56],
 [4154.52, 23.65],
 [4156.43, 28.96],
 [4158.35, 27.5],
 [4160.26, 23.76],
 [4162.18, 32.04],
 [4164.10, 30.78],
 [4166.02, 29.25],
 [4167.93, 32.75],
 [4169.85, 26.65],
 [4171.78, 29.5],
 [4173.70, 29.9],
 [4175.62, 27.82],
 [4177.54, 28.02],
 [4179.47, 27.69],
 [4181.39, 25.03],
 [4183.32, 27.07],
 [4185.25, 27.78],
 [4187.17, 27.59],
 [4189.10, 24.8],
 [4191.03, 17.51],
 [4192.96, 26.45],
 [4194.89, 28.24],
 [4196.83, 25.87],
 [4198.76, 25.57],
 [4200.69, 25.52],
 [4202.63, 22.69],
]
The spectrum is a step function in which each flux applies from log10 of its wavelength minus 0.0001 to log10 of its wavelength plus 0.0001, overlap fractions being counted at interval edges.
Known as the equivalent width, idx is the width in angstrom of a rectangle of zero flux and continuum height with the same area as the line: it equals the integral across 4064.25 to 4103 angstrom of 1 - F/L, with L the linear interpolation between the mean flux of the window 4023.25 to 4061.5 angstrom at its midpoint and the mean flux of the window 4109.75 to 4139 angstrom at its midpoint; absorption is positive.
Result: -1.13 angstrom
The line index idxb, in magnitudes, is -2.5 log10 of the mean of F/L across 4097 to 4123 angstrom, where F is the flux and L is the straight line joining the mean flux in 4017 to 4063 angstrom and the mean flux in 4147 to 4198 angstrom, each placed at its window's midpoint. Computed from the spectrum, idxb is 0.049 mag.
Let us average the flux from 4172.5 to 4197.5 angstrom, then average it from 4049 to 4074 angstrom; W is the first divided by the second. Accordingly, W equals 0.88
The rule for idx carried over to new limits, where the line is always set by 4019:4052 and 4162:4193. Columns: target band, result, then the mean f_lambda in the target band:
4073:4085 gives -0.49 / 29.9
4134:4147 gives -0.69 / 29.5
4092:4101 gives -0.55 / 30.3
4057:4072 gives -0.62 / 30.1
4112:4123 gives 0.58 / 26.8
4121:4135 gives -0.63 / 29.4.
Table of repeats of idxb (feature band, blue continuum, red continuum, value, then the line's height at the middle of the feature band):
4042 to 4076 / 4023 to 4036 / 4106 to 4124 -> -0.032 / 29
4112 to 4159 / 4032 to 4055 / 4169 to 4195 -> -0.043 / 27.5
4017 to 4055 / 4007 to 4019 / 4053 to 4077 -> 0.015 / 29.5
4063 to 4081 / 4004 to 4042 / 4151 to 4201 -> -0.074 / 28.6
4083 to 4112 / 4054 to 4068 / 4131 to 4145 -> 0.033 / 29.4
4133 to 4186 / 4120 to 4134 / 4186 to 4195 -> -0.076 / 26.8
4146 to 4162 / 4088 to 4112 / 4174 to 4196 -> -0.034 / 27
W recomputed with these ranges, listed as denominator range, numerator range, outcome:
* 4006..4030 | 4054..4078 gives 1.03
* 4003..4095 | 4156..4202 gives 0.92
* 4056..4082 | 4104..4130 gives 0.92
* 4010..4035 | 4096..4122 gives 0.94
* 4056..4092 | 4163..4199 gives 0.92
